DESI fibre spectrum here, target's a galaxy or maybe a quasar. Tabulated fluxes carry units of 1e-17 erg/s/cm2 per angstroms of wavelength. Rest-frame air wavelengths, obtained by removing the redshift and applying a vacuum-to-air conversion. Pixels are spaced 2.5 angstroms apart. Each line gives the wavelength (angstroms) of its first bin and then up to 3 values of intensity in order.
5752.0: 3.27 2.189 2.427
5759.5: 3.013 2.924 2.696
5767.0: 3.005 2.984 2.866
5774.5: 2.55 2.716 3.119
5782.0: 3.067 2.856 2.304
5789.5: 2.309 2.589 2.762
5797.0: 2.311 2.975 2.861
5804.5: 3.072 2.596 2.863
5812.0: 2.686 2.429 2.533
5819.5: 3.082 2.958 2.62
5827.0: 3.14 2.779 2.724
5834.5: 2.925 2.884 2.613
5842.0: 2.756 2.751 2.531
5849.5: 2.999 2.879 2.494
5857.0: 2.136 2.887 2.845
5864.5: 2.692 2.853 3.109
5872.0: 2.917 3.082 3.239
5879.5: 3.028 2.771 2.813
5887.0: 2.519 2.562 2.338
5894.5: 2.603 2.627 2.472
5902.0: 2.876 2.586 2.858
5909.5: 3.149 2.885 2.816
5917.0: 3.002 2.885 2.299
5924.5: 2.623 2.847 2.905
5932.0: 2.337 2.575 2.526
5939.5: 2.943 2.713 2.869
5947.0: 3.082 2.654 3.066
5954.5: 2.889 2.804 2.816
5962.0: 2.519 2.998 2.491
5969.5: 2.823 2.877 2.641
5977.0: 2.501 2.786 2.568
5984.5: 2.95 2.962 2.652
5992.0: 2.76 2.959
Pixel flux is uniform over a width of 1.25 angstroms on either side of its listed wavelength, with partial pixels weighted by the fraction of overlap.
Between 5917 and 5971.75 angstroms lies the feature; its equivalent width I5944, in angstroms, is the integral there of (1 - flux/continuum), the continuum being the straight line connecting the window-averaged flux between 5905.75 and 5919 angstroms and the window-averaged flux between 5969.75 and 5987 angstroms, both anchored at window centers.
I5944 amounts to 1.71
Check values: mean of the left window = 2.94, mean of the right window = 2.74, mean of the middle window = 2.75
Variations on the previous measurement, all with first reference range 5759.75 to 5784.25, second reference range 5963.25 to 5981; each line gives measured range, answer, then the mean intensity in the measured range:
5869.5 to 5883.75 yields -1.0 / 3.01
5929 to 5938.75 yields 0.6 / 2.58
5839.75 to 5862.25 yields 1.1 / 2.69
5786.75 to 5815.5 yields 2.0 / 2.66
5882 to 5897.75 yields 1.1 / 2.59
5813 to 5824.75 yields 0.5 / 2.73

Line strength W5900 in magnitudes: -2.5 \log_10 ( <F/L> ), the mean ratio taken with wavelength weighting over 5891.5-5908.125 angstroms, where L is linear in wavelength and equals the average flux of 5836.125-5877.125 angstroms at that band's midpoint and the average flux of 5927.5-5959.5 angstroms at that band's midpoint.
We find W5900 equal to 0.06 mag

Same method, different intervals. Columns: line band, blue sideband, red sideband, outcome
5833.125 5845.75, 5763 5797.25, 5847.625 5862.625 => -0.03 mag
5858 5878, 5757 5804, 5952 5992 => -0.07 mag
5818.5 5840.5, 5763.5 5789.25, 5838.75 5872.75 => -0.04 mag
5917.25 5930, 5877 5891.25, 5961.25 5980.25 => 0.01 mag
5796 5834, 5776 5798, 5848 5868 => -0.04 mag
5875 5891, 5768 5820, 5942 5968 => -0.02 mag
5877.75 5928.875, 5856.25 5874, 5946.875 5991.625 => 0.02 mag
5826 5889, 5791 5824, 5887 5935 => -0.04 mag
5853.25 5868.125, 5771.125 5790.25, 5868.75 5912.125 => 0.05 mag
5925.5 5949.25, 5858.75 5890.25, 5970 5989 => 0.02 mag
